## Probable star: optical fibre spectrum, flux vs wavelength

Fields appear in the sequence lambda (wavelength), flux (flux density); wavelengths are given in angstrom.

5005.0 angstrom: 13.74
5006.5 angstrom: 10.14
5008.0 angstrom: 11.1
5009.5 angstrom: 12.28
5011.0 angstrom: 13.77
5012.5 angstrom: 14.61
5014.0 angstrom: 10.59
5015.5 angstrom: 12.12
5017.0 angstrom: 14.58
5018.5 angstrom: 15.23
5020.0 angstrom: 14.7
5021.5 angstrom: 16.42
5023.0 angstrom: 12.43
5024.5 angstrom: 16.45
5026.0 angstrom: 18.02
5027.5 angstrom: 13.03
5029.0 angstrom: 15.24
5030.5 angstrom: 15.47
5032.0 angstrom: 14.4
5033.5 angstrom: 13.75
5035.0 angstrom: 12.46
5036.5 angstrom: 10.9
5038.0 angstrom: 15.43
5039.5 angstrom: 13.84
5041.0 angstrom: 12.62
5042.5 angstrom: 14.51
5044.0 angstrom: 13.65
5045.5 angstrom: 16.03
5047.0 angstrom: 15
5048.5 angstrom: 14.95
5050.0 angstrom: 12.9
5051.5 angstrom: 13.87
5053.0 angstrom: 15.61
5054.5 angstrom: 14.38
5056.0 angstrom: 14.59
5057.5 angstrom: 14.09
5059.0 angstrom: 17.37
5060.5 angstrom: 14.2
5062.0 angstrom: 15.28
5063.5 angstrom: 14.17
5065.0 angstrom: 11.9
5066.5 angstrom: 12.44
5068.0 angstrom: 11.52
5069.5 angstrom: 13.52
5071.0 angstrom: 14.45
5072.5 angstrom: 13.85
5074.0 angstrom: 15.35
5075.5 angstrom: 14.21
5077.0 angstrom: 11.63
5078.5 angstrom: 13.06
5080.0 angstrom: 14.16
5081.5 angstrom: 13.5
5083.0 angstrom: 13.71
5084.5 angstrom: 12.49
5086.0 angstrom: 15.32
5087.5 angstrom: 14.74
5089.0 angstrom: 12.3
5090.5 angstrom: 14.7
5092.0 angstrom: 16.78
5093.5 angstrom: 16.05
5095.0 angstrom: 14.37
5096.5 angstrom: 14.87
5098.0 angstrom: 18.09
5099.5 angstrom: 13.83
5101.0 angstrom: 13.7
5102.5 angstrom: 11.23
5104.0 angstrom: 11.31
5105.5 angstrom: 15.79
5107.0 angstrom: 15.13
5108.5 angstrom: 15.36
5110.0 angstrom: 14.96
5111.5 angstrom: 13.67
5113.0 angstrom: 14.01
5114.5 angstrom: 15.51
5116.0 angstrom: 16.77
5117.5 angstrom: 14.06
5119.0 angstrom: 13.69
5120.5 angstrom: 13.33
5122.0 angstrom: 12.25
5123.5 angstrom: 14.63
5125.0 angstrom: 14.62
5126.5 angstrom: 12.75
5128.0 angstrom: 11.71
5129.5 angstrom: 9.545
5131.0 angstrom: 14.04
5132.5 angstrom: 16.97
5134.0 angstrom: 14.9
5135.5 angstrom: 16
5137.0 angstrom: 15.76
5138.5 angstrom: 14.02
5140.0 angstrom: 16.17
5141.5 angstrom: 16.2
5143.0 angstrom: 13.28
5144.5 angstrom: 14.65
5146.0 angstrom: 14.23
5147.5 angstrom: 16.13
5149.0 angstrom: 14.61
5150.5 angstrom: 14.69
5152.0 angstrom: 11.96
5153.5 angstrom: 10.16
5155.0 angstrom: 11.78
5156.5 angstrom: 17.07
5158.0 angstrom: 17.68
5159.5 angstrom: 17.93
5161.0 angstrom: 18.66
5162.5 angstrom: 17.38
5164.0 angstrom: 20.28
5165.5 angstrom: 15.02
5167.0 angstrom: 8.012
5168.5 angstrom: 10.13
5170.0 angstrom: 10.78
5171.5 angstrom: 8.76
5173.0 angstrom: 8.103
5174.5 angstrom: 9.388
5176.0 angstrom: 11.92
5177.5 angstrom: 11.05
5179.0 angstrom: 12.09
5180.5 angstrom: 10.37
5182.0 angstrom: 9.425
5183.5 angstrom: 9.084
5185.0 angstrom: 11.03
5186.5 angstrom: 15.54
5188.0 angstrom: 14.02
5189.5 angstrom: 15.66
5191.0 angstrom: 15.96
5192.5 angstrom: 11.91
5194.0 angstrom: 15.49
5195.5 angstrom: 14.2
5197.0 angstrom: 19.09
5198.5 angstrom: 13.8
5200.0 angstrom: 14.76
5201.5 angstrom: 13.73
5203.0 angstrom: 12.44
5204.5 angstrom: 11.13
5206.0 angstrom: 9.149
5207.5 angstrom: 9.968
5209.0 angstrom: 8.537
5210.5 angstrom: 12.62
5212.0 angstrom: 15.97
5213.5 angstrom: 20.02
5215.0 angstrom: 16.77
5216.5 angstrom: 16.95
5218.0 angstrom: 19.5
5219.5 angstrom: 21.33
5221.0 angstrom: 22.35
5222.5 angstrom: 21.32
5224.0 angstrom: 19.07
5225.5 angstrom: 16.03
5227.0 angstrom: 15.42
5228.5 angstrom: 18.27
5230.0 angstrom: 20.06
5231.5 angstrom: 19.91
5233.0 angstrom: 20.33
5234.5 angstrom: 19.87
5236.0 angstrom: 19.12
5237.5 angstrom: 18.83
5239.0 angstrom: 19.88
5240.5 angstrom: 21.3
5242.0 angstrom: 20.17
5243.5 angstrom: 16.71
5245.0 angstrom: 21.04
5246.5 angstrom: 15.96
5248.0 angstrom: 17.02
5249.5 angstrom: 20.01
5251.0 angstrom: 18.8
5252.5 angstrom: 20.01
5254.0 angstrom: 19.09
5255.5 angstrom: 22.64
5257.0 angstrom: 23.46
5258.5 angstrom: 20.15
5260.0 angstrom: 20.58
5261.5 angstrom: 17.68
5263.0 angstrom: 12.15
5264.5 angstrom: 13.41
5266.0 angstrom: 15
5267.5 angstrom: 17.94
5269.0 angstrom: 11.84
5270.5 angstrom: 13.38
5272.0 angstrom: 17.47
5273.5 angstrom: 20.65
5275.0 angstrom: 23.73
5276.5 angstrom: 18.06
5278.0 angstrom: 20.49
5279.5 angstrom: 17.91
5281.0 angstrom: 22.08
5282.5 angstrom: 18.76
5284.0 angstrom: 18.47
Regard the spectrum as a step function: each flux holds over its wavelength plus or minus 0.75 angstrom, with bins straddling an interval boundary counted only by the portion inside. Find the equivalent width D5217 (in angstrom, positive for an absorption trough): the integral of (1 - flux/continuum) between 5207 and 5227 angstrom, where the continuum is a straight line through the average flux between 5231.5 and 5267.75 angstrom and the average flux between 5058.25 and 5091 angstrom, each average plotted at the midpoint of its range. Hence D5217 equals 1.0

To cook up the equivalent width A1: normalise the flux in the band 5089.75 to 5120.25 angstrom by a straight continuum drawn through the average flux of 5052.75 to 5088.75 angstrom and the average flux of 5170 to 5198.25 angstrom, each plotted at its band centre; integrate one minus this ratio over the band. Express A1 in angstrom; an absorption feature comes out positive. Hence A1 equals -2.7 angstrom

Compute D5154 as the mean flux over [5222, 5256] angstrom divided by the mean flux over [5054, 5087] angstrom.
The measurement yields 1.4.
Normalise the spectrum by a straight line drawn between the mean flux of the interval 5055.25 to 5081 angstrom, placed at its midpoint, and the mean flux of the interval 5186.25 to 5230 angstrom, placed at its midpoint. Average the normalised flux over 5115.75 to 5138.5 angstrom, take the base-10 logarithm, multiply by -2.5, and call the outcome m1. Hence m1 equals 0.046 mag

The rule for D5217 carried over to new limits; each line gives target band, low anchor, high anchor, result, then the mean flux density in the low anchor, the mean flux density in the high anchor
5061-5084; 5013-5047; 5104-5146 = 1.2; 14.2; 14.4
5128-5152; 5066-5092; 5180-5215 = -1.9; 13.7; 13.3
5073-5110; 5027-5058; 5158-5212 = -1.5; 14.1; 12.9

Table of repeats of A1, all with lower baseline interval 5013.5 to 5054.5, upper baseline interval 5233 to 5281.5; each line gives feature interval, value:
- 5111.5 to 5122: 1.0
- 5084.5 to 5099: 0.3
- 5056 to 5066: 0.2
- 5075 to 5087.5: 1.3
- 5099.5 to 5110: 1.2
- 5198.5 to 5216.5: 4.4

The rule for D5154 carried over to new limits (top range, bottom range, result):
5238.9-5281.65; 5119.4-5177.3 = 1.34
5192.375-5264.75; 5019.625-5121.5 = 1.22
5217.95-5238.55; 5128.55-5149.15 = 1.32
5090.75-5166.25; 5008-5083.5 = 1.05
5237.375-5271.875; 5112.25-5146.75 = 1.27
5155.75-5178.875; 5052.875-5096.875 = 0.95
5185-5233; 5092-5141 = 1.10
